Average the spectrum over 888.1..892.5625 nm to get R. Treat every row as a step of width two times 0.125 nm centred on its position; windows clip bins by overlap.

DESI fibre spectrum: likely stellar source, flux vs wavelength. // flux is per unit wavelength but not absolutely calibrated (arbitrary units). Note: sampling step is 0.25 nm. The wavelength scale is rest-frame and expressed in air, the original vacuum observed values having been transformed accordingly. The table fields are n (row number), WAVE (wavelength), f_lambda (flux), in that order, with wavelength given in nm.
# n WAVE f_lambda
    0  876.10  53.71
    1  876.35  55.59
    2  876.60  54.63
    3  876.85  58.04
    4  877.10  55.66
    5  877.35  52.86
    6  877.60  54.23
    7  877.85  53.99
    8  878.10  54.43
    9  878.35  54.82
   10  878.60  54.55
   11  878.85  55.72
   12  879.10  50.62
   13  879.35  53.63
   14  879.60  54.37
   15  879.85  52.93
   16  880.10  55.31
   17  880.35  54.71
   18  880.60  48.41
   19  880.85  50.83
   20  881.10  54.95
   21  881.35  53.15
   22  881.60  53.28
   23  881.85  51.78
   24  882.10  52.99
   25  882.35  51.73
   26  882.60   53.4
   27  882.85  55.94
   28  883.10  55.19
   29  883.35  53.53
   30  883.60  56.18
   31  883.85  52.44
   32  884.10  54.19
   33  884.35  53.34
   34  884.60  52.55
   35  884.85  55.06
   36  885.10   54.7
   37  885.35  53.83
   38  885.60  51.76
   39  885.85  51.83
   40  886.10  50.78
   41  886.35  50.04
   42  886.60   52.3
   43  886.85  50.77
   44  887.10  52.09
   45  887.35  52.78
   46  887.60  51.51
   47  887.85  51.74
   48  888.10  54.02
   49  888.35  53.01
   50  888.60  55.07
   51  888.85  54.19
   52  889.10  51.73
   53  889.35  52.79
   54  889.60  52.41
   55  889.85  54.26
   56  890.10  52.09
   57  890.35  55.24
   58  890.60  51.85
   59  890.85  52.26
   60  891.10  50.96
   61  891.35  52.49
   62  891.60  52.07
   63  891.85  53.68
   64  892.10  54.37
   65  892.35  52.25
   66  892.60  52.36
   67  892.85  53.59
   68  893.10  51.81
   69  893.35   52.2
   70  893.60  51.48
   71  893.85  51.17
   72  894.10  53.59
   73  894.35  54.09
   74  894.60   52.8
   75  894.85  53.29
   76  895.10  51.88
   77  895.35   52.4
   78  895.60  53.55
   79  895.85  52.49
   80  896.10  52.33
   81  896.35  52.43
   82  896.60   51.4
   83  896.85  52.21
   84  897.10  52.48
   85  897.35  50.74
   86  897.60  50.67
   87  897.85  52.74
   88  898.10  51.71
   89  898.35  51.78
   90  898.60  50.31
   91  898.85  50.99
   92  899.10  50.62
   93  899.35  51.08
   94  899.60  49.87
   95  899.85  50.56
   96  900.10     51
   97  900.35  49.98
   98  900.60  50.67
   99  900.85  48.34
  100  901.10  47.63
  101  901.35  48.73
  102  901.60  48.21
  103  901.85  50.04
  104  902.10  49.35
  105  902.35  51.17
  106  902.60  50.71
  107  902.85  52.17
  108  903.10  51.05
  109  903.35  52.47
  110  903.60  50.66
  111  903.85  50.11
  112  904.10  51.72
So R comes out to 53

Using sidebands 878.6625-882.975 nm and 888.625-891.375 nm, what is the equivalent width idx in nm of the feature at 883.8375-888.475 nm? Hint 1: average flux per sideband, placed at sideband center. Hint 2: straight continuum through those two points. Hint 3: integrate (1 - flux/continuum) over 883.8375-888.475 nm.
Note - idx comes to 0.04 nm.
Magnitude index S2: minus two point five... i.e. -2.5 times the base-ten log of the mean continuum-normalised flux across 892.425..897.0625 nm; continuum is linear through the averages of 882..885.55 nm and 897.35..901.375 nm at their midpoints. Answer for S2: -0.02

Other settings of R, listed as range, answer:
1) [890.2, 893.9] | 52.5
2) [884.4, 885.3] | 54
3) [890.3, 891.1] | 52.6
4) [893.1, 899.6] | 52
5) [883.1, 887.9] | 52.8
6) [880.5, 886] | 53.2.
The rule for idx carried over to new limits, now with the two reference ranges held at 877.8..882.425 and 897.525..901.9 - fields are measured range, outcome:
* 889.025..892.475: -0.07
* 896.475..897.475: -0.02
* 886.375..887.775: 0.01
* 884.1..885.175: -0.03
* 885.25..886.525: 0.02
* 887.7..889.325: -0.04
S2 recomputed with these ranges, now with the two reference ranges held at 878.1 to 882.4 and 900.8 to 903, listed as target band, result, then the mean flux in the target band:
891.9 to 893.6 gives -0.032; 52.7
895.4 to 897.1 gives -0.038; 52.4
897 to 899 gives -0.024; 51.4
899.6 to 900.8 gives -0.009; 50.3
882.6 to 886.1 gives -0.025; 53.8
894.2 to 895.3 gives -0.045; 53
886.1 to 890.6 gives -0.015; 52.6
